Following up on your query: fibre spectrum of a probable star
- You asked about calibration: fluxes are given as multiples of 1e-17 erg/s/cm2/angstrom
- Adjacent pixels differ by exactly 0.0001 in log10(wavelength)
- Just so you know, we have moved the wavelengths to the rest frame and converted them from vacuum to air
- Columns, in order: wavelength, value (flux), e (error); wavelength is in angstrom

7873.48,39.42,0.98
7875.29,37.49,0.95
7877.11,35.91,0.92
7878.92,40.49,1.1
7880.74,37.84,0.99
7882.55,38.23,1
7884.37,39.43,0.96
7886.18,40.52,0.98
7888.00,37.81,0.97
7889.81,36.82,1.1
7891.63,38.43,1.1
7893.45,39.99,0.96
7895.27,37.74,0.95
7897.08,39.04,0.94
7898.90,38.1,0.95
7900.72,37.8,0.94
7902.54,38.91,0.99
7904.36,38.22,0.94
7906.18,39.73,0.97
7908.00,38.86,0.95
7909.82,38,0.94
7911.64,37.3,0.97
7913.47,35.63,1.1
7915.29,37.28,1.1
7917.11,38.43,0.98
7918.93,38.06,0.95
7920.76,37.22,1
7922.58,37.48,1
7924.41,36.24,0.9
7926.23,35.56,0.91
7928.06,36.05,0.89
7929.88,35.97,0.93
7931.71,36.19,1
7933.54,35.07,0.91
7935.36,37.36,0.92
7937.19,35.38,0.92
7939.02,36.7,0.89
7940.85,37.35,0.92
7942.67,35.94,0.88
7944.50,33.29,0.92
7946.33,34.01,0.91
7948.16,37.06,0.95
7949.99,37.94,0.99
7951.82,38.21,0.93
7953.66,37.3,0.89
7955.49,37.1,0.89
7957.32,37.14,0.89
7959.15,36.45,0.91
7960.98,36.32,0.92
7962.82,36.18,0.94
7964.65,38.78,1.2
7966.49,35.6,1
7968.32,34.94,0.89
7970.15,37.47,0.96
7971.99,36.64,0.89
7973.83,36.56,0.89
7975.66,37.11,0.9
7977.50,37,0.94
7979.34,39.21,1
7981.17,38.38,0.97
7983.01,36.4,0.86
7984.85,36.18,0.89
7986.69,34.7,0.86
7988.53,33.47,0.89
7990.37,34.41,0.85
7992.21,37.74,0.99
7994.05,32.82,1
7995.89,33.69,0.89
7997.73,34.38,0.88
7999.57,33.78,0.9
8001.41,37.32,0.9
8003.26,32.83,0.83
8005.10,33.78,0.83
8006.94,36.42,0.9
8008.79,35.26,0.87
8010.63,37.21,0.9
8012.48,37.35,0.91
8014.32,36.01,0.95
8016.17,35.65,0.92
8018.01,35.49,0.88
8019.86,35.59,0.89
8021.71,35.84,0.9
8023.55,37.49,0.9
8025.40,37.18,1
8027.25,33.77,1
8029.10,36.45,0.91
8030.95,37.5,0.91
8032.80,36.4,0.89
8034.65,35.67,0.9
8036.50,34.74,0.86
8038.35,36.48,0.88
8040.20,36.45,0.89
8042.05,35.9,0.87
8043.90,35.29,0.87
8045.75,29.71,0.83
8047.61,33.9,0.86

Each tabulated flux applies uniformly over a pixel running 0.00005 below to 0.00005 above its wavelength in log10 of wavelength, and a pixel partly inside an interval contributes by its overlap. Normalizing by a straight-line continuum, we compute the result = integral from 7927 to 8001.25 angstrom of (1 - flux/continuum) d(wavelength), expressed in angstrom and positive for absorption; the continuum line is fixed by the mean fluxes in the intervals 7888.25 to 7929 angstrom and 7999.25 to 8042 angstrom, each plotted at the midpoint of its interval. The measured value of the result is 1.3 angstrom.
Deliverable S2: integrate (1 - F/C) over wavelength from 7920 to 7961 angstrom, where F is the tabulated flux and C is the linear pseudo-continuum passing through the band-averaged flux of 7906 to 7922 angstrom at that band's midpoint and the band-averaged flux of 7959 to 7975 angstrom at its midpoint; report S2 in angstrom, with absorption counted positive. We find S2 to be 0.82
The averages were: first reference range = 37.7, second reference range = 36.6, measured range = 36.4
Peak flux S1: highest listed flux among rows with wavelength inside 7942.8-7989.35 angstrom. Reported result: 39.21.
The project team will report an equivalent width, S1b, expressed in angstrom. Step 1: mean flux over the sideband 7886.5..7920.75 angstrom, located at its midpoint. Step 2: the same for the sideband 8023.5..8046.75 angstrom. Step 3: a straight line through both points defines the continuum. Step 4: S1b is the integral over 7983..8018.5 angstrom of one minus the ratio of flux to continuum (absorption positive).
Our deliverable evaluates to 1.0 angstrom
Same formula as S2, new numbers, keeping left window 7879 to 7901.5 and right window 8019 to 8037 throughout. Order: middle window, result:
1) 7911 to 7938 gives 0.9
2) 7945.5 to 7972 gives 0.4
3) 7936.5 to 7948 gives 0.6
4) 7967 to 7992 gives 0.4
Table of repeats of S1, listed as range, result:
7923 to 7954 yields 38.21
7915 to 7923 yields 38.43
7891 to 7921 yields 39.99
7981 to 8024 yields 38.38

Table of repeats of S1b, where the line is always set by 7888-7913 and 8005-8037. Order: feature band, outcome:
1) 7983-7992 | 0.4 angstrom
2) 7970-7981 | -0.1 angstrom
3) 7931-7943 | 0.4 angstrom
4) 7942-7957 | 0.4 angstrom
